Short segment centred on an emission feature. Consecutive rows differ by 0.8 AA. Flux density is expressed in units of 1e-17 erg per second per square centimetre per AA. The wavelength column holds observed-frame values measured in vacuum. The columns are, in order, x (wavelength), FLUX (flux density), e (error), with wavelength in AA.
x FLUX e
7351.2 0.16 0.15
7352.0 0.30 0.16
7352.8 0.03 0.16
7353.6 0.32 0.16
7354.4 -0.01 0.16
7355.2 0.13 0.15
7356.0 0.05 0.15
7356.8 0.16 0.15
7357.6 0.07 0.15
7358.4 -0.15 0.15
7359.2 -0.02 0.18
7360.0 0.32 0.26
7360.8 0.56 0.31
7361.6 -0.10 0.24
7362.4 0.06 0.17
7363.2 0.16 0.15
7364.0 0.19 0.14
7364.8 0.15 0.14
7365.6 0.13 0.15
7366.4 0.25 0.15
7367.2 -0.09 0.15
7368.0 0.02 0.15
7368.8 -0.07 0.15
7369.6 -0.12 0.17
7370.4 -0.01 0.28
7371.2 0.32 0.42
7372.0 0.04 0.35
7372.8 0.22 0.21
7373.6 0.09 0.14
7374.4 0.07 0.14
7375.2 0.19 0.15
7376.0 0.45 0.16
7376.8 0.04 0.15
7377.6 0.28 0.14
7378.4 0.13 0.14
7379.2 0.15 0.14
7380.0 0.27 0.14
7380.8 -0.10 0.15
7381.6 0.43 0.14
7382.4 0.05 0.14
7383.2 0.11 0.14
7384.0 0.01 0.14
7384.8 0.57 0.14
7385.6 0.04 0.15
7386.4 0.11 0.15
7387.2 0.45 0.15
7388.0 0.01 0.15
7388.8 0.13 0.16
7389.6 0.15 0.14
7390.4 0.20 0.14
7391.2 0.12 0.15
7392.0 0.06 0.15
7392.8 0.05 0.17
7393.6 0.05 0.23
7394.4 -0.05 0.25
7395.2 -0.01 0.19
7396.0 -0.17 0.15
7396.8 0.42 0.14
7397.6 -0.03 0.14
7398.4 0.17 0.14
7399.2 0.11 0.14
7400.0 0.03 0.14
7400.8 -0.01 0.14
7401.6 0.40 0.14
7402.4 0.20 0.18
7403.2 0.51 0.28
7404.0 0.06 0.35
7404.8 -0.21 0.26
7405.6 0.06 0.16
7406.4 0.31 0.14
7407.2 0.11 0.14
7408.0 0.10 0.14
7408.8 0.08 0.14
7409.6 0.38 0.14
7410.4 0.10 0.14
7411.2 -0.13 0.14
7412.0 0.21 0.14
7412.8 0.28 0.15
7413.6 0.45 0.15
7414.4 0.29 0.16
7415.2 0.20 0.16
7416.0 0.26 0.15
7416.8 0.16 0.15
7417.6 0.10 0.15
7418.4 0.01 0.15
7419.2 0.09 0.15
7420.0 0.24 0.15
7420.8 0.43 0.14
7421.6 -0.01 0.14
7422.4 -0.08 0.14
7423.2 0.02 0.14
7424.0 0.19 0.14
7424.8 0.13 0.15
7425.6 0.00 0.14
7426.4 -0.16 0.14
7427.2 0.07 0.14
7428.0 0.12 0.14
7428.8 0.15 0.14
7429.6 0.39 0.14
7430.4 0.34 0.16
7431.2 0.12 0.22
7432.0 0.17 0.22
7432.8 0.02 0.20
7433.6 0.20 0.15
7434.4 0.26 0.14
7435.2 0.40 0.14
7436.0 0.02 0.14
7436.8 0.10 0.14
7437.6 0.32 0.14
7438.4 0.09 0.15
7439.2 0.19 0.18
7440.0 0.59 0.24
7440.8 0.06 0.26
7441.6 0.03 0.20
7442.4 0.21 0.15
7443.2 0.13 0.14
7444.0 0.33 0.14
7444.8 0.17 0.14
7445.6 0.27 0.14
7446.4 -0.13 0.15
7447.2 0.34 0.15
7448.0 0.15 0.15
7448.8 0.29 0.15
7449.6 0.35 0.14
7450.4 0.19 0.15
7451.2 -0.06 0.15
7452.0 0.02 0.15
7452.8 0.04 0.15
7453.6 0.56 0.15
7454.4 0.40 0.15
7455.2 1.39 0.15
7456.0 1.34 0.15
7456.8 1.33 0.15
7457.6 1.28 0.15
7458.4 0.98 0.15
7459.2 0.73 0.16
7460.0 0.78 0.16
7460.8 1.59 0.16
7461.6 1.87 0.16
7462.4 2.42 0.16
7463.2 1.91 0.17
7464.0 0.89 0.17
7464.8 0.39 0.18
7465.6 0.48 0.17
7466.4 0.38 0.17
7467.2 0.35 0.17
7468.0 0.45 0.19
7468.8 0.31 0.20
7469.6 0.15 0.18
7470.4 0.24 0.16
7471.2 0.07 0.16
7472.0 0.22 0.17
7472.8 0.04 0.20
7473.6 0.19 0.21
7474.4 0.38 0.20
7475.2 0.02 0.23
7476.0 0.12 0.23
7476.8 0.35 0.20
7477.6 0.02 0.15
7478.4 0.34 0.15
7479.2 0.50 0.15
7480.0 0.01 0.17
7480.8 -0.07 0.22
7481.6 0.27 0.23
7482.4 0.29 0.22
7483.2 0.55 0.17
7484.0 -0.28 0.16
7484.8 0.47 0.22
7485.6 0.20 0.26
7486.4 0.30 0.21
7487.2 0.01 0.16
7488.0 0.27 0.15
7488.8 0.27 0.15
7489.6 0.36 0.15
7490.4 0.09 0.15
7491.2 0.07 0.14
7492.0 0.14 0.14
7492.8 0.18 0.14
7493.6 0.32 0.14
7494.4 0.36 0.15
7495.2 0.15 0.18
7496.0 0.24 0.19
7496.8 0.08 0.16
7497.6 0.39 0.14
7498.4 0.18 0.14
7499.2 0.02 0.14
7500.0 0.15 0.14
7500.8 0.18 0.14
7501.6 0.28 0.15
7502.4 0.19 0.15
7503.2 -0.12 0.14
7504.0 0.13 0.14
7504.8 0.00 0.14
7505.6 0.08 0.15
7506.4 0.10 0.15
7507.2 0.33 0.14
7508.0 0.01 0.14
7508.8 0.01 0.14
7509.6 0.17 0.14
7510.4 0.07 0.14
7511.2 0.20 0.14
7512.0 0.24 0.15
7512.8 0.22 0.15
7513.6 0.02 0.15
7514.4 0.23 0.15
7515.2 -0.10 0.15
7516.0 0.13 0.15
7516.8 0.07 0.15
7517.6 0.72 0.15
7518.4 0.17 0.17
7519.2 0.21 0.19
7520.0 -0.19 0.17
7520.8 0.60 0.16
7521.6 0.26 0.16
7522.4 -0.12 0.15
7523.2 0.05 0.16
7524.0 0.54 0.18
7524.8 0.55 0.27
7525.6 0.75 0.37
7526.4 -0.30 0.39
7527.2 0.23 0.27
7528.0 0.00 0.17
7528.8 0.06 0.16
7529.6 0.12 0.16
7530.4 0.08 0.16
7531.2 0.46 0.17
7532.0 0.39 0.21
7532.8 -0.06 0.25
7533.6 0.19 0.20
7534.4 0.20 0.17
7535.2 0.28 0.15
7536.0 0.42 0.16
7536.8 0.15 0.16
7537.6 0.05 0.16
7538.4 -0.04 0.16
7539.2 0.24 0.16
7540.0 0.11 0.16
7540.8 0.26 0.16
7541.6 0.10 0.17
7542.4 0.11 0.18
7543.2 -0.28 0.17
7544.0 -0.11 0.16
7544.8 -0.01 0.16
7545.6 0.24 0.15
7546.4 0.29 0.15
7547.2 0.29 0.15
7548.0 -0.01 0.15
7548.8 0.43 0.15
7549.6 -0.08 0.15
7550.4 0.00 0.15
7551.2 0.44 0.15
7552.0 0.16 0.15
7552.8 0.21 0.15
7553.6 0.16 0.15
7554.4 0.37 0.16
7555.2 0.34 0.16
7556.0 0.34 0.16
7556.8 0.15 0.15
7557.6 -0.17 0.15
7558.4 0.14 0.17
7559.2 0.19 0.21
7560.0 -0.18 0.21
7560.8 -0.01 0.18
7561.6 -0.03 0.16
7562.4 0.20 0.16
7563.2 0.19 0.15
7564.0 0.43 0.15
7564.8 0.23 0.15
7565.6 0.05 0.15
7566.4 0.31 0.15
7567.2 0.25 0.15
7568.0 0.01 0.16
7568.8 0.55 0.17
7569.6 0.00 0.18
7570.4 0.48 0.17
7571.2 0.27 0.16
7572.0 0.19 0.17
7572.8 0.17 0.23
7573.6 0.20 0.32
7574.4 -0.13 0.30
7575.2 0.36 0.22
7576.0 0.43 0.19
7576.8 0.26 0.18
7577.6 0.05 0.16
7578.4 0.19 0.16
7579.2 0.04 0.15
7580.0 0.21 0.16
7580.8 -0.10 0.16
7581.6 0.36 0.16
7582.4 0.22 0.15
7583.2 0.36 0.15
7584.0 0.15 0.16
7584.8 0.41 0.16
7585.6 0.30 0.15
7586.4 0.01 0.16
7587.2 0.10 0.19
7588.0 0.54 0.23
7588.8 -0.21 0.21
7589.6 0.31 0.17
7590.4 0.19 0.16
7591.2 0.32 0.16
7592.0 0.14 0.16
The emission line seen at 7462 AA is [O II] 3727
